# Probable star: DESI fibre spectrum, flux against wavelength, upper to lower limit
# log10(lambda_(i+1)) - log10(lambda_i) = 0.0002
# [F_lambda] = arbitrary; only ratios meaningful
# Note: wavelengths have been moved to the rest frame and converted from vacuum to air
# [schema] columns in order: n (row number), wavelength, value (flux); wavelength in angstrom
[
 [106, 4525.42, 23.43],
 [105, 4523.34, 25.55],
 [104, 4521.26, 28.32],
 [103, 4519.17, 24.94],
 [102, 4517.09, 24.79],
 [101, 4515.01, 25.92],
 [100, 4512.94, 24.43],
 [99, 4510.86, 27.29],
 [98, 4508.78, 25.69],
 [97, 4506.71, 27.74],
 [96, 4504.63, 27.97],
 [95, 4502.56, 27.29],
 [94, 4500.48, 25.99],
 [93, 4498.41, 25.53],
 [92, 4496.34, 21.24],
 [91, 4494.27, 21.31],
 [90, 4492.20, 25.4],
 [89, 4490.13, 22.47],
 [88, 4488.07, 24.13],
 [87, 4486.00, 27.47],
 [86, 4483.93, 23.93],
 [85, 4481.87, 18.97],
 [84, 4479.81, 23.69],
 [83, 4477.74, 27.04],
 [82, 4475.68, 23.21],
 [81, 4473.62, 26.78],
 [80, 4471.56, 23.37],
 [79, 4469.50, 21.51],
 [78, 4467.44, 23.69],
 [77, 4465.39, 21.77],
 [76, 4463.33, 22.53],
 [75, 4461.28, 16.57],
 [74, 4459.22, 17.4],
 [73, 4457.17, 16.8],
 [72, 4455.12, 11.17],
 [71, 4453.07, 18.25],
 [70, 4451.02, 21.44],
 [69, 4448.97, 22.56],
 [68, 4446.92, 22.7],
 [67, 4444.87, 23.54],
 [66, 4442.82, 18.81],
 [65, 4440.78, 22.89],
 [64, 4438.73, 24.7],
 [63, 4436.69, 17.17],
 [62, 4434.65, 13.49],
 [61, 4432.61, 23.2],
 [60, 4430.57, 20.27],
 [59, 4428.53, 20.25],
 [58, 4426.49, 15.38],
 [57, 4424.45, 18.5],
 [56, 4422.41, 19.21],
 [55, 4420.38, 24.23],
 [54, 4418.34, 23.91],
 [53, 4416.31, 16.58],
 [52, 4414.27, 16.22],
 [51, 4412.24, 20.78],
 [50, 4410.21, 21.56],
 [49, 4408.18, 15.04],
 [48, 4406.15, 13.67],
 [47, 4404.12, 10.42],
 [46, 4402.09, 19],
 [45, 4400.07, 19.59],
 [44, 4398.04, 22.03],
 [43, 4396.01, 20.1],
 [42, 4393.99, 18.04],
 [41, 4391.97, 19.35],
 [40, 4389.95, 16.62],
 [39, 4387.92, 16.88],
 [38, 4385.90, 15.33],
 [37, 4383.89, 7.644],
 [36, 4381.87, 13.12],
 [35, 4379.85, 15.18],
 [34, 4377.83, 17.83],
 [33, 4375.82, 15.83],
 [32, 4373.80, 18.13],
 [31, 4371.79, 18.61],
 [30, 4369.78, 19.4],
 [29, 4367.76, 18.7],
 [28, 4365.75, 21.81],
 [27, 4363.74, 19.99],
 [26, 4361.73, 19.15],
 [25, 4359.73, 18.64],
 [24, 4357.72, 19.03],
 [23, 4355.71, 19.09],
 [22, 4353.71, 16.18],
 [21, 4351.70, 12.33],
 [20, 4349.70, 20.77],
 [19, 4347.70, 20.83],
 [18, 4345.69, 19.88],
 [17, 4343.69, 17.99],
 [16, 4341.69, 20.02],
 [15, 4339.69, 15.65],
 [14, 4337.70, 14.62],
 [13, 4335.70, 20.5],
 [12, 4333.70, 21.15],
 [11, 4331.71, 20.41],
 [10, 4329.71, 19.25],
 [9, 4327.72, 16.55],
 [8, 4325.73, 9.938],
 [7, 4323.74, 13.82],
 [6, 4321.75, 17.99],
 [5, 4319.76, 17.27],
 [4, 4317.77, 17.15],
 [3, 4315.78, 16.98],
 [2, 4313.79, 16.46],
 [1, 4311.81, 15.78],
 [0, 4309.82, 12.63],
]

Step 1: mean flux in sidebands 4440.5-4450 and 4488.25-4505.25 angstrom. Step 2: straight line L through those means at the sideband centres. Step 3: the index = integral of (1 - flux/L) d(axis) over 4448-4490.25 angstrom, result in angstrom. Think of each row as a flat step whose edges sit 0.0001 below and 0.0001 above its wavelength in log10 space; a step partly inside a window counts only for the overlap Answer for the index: 2.9 angstrom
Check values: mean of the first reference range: 22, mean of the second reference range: 24.6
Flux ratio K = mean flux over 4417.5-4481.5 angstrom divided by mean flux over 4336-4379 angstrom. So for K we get 1.14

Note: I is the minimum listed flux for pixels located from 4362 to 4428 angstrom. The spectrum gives 7.644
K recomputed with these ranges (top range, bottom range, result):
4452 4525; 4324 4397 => 1.33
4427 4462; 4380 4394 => 1.29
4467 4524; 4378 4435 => 1.40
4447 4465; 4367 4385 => 1.17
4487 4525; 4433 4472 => 1.26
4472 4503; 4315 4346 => 1.39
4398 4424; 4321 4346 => 1.06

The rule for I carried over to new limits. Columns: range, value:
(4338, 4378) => 12.33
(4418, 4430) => 15.38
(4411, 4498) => 11.17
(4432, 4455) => 13.49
